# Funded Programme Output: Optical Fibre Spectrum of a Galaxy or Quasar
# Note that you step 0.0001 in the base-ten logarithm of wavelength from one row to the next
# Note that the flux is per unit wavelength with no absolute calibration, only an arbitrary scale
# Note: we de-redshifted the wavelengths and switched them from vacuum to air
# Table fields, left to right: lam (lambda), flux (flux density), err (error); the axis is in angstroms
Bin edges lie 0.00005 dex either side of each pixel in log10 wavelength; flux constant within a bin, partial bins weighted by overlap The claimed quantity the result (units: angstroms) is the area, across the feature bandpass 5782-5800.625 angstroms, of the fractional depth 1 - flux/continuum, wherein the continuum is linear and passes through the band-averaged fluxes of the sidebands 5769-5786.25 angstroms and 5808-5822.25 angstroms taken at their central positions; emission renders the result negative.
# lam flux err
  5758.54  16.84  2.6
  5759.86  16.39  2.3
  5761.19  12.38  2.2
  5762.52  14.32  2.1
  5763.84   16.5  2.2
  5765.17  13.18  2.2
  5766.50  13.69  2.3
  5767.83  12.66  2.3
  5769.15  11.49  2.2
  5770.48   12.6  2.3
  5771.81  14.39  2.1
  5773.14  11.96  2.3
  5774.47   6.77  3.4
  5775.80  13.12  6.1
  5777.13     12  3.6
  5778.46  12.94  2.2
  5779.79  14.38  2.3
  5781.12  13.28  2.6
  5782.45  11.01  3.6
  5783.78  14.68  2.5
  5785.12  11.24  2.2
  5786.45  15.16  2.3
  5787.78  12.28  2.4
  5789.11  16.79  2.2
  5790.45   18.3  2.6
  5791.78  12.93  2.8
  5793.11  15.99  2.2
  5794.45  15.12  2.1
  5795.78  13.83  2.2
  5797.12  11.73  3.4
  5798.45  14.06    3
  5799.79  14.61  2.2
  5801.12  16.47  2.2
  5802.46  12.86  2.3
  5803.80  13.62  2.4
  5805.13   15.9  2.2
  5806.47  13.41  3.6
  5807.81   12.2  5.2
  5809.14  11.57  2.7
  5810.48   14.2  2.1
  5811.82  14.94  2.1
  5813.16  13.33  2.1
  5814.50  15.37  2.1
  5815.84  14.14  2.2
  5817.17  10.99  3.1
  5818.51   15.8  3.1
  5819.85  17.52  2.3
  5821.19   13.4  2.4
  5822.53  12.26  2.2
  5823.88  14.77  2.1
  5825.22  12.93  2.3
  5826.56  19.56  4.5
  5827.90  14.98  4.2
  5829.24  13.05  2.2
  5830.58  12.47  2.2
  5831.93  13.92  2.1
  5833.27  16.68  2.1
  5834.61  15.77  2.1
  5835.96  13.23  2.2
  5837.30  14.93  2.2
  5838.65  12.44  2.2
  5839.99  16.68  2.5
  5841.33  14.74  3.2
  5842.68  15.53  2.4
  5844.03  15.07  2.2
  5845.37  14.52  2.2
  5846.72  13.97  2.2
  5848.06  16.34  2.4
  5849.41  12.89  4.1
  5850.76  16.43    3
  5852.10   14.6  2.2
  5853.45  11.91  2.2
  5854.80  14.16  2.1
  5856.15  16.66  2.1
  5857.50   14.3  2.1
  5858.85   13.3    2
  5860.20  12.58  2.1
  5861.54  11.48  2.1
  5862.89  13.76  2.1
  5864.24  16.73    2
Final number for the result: -1.71 angstroms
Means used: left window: 12.4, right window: 14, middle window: 14.2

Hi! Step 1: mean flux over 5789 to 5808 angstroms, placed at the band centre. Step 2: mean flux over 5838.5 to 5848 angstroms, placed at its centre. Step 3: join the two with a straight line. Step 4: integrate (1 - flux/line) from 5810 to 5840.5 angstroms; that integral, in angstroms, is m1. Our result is 0.6 angstroms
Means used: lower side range 14.5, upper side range 15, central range 14.5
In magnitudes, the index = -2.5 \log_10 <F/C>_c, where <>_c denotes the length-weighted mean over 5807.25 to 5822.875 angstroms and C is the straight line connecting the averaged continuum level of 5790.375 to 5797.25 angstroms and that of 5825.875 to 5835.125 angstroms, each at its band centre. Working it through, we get 0.08 mag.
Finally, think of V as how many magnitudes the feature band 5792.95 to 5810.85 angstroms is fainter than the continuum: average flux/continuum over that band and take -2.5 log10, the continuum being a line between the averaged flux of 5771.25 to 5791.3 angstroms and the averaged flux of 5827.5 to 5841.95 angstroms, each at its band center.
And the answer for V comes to -0.02 mag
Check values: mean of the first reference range 13.2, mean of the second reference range 14.4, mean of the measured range 13.9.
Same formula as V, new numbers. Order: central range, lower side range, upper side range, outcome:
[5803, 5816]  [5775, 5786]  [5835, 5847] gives -0.01 mag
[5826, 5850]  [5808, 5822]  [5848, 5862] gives -0.06 mag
